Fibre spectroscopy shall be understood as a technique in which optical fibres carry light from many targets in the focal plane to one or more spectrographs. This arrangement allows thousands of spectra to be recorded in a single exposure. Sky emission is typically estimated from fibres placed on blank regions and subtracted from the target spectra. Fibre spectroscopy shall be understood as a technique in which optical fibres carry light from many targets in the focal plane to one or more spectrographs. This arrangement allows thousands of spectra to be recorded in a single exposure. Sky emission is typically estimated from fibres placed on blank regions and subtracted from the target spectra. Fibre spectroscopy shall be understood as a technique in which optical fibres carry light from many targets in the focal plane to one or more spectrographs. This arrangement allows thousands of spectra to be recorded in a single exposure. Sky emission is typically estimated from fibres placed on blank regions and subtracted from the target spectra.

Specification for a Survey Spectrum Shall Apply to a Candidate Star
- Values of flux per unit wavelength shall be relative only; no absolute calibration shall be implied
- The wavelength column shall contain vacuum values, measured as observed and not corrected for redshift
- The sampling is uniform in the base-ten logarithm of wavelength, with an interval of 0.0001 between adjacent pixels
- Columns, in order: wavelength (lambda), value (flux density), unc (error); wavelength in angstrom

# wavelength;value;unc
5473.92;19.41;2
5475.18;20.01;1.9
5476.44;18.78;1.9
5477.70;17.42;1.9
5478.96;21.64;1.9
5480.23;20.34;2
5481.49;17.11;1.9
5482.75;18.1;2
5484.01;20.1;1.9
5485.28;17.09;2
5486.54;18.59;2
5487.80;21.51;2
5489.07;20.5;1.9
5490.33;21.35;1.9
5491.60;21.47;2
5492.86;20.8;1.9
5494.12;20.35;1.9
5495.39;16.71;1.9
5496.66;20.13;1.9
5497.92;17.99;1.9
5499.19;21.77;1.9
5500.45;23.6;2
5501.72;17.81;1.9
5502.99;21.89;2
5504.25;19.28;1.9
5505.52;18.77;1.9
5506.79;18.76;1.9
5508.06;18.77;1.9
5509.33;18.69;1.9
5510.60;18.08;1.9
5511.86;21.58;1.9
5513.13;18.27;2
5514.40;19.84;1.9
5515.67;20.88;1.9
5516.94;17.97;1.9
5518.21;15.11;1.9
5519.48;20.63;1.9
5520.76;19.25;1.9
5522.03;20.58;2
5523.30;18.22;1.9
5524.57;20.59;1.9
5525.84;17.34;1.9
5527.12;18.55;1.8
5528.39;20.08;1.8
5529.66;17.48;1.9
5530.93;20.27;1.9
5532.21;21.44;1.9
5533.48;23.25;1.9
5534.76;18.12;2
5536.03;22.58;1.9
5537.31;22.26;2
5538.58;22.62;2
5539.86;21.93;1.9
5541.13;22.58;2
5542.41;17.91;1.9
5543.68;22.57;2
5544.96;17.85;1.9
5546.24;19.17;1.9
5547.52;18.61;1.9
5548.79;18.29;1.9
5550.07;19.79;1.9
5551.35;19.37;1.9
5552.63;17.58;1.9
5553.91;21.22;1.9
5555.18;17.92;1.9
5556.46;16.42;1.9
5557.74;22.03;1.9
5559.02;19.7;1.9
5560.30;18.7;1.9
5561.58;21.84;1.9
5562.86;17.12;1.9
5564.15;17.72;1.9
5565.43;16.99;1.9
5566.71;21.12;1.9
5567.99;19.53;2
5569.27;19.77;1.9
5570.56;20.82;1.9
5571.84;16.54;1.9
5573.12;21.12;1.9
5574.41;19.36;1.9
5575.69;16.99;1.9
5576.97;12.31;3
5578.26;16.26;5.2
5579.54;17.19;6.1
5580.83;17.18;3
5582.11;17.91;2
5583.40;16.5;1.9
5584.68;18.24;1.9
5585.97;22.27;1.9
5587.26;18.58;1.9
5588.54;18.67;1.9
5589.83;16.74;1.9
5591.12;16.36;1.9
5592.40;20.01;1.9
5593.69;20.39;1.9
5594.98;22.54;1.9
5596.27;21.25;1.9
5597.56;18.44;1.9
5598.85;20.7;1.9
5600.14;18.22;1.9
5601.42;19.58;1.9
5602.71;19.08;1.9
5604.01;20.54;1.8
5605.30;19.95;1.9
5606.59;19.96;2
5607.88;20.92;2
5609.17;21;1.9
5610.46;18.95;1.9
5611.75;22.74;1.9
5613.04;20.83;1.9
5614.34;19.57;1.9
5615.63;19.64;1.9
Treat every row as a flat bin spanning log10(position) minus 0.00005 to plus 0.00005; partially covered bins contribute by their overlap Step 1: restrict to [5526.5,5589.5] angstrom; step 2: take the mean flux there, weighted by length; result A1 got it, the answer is 19.2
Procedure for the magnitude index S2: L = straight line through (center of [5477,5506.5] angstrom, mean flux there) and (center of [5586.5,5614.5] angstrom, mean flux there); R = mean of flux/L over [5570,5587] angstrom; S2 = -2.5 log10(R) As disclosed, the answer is 0.108 mag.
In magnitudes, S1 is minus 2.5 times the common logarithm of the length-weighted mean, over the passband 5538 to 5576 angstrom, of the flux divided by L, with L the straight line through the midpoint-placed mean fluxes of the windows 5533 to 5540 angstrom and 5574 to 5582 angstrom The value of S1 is -0.02 mag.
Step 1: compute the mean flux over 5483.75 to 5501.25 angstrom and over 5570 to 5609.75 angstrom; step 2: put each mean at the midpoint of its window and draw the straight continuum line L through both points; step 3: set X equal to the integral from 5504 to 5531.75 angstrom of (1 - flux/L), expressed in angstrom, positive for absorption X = 1.0 angstrom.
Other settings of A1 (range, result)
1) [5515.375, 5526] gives 19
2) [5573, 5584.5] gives 17.1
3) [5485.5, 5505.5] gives 20.1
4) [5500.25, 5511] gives 19.4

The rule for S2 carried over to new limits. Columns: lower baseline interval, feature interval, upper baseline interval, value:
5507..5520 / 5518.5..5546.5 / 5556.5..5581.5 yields -0.08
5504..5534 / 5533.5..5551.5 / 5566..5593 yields -0.08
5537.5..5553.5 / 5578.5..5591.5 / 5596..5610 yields 0.11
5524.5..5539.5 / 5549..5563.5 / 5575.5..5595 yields 0.00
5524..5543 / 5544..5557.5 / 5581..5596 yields 0.07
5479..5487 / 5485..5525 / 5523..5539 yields -0.01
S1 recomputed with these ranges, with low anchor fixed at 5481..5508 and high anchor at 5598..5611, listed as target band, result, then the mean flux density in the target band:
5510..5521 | 0.04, 19.1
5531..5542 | -0.10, 21.7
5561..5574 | 0.03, 19.2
